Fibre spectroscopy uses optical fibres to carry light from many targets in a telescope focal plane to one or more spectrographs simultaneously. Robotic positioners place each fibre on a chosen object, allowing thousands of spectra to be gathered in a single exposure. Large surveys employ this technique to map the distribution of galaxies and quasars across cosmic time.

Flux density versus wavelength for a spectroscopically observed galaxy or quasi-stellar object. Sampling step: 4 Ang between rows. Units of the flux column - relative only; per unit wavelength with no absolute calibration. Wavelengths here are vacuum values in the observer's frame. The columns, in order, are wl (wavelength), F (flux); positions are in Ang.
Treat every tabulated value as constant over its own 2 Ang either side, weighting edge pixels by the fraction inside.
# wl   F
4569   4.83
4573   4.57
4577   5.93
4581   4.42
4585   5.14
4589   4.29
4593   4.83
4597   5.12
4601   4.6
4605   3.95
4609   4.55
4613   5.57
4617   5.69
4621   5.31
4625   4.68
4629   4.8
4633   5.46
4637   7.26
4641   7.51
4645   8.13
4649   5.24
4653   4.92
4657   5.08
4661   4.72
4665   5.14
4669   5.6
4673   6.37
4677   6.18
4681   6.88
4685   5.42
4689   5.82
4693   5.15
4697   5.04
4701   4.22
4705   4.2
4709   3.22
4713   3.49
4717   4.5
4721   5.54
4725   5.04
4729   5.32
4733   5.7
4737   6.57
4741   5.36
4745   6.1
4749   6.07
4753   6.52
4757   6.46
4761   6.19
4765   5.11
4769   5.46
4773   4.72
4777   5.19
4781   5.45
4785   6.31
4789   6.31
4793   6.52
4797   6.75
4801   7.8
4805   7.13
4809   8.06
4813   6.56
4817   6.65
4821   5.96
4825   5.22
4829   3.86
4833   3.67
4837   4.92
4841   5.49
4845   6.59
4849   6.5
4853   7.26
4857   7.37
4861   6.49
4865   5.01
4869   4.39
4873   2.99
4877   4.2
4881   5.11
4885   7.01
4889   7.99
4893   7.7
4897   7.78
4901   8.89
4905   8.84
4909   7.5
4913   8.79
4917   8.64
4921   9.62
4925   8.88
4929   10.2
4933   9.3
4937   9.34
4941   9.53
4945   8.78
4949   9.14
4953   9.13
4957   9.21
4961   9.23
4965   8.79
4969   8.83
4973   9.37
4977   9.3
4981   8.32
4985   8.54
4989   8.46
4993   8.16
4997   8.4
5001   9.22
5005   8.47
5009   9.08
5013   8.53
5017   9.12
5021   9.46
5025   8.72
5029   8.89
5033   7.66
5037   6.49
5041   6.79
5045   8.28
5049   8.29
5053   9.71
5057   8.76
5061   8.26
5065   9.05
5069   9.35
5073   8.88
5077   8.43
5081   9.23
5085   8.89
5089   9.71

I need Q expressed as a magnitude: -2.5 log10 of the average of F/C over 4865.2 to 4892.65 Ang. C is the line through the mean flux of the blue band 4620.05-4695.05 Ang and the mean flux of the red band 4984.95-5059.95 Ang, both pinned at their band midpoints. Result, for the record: 0.34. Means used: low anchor 5.78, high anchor 8.47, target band 5.41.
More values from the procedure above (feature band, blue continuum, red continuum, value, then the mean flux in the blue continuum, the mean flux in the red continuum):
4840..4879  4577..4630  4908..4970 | 0.39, 4.88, 9.09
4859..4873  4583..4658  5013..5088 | 0.40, 5.38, 8.58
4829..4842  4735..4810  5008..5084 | 0.44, 6.19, 8.58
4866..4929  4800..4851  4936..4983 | 0.07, 6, 9.08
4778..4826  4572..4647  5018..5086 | 0.03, 5.37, 8.54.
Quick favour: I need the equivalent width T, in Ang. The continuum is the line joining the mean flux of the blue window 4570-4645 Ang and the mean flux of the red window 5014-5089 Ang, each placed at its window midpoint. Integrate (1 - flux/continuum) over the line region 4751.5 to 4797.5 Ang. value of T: 4.5 Ang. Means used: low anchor 5.28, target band 5.88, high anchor 8.6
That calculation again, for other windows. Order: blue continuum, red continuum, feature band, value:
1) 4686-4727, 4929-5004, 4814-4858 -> 6.8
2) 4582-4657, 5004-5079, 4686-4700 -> 1.6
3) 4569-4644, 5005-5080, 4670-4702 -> 0.8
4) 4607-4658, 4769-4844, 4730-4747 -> -0.2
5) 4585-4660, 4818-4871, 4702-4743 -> 4.5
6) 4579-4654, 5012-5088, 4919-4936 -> -4.0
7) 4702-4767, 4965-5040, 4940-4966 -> -3.7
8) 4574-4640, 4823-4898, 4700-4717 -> 4.8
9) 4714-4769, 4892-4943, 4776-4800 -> 1.2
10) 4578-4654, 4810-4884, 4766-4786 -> 0.4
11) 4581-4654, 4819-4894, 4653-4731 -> 5.1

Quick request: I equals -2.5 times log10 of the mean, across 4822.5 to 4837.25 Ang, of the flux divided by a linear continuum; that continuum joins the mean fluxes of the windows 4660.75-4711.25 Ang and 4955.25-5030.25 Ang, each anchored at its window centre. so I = 0.49 mag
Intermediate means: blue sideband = 5.24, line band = 4.41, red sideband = 8.85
